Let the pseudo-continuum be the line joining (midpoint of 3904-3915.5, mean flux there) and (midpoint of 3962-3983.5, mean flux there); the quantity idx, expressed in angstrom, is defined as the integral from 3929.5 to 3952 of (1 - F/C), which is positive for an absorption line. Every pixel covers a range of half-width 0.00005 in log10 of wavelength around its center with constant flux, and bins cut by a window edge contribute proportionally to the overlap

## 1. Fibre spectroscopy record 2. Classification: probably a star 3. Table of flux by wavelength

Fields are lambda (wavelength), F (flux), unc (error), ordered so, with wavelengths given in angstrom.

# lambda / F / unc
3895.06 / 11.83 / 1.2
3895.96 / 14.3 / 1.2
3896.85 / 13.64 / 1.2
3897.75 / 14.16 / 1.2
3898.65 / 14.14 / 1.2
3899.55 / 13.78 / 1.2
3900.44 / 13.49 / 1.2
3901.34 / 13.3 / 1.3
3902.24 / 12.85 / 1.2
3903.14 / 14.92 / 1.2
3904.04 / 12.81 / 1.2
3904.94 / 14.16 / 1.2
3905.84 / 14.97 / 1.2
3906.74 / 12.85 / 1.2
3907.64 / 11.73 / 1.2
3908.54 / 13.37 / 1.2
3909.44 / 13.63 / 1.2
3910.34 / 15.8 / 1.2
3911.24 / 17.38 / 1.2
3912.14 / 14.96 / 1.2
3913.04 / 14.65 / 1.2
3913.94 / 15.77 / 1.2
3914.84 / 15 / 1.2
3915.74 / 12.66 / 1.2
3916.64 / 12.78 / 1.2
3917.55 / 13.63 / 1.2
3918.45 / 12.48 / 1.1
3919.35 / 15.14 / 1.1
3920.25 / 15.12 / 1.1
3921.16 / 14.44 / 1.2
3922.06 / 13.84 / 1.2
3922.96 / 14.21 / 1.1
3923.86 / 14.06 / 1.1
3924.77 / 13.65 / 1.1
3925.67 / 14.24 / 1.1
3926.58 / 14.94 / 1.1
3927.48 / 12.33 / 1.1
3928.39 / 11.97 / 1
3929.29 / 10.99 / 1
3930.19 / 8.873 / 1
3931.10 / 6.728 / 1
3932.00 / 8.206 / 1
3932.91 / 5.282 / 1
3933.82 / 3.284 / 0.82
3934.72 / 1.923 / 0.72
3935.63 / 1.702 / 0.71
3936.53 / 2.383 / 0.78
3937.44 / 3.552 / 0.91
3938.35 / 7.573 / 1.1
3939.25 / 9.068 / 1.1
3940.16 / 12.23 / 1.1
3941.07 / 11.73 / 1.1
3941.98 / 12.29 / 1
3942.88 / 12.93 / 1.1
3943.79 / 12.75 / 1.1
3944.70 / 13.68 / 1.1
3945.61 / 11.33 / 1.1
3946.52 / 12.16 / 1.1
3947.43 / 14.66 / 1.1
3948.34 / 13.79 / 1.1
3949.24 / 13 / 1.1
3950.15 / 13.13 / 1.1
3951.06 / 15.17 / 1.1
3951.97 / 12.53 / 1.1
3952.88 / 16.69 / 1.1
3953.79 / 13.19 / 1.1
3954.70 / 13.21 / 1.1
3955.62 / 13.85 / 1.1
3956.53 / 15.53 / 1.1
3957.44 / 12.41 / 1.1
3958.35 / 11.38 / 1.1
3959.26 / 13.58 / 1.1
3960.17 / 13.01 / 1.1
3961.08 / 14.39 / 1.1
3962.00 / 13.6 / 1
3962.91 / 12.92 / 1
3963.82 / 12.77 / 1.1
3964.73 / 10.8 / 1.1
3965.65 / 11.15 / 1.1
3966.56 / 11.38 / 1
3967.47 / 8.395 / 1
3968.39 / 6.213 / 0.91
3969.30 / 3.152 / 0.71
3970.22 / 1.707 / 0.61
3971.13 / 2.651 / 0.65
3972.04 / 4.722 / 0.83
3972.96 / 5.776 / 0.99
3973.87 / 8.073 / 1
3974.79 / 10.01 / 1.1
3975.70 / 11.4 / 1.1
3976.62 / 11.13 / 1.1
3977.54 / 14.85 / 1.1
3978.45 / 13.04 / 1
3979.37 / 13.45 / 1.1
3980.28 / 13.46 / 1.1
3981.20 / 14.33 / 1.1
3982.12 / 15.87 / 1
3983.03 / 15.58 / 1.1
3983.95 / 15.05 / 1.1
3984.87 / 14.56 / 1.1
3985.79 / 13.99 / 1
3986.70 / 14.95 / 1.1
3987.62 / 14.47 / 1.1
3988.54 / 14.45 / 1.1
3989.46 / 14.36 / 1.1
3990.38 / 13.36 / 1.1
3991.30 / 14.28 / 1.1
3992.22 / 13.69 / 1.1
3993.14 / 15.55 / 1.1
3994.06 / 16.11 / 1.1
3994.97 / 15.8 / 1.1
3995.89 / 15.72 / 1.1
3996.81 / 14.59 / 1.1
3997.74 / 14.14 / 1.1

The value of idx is 4.8 angstrom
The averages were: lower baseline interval 14.4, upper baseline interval 10.2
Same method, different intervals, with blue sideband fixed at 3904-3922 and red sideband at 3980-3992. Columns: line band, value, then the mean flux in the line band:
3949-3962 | 0.65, 13.6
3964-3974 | 5.25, 6.85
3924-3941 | 6.92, 8.45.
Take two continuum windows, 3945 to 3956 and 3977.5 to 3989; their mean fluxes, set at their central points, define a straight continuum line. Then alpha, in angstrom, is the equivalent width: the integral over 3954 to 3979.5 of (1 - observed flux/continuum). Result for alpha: 6.3 angstrom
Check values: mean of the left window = 13.6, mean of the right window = 14.5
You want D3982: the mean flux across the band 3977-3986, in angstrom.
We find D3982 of 14.4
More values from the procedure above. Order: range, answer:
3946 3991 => 12.1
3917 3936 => 10.9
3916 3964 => 11.7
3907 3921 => 14.3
